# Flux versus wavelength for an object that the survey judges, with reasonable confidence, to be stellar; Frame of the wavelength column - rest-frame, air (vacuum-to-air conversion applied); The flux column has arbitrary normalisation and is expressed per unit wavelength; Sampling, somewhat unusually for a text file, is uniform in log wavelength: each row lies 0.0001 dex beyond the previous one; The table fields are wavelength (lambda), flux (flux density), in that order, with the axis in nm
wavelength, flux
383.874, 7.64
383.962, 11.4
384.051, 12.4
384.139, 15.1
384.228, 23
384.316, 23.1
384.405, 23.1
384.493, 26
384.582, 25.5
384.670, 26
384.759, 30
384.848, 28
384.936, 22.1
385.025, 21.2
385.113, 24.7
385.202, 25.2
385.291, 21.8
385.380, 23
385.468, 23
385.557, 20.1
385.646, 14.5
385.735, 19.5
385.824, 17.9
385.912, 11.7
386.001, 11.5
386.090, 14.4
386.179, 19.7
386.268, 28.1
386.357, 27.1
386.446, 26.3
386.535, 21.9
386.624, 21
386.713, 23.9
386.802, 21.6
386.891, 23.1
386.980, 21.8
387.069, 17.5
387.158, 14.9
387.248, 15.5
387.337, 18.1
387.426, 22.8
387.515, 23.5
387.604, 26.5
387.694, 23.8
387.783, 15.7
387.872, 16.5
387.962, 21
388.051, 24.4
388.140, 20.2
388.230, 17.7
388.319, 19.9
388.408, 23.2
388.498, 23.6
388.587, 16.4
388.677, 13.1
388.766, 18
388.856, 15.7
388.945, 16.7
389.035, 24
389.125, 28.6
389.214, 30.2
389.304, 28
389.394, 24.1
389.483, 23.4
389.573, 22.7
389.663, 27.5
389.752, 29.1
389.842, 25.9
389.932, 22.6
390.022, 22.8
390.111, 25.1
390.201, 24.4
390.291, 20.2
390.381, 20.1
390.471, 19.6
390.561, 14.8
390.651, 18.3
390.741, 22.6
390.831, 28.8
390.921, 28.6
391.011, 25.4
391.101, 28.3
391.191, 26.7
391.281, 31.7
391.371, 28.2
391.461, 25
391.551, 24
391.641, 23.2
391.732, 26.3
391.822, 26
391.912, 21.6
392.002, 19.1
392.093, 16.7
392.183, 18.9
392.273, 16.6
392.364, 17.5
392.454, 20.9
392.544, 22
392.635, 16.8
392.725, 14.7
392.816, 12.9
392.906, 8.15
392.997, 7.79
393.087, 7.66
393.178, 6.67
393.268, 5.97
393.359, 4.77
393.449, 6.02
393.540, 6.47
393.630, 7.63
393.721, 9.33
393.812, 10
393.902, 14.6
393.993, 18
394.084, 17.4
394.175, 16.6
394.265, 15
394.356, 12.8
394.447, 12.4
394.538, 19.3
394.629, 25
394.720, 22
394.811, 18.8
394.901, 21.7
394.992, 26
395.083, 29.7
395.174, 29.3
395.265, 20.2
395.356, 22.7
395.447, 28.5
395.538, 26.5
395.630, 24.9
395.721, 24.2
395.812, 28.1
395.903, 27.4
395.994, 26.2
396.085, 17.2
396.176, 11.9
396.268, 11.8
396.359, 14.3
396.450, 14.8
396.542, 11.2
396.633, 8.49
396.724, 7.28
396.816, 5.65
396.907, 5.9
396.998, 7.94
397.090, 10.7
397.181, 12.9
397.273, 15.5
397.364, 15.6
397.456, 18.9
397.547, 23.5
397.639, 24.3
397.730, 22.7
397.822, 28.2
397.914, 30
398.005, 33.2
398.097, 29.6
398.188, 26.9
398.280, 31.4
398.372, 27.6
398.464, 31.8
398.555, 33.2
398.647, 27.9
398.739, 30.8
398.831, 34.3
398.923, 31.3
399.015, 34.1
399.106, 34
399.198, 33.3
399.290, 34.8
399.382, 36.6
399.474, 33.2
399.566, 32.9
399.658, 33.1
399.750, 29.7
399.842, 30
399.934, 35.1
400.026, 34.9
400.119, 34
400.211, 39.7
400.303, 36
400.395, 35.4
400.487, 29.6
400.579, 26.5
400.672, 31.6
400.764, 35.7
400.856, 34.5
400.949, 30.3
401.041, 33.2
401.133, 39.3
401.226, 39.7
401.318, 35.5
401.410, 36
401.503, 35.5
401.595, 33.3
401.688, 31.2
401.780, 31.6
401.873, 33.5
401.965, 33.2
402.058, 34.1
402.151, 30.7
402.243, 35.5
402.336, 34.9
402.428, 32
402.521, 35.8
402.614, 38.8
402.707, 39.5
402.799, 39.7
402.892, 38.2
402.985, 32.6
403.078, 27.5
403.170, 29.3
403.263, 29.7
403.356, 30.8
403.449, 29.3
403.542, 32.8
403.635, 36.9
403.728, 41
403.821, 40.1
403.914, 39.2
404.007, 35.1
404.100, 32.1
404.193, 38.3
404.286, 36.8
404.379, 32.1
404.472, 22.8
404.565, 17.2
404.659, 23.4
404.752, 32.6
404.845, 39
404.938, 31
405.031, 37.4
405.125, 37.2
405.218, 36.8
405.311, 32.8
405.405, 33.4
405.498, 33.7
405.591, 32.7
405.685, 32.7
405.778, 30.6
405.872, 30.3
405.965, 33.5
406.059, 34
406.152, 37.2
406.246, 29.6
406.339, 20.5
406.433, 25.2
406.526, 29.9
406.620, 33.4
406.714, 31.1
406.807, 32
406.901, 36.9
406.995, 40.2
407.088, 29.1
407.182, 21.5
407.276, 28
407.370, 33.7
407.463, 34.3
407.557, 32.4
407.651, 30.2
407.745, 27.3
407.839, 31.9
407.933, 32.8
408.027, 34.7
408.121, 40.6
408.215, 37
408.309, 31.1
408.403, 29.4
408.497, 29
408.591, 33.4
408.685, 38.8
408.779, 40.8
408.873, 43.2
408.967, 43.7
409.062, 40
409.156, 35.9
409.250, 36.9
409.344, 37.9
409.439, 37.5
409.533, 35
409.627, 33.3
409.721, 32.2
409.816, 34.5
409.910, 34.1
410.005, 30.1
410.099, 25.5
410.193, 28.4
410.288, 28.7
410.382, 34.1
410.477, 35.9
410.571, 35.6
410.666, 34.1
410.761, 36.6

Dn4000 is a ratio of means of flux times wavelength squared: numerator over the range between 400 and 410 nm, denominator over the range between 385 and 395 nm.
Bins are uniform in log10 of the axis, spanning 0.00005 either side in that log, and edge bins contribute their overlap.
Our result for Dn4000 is 1.8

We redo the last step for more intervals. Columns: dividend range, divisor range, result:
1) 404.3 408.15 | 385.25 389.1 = 1.74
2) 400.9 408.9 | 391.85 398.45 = 1.96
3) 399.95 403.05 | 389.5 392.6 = 1.57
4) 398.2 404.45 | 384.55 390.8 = 1.67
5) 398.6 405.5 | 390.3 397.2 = 1.95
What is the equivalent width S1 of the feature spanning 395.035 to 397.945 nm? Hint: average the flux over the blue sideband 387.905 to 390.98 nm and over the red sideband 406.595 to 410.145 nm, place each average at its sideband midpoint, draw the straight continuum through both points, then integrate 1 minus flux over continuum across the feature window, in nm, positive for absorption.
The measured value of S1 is 0.84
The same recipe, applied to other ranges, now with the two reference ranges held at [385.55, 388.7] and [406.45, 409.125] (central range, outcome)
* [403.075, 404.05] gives -0.099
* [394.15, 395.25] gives 0.188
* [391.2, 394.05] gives 0.891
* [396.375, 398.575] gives 0.601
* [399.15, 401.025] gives -0.311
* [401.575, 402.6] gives -0.119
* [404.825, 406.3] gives -0.067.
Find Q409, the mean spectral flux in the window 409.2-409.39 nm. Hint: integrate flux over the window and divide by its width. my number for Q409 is 37.5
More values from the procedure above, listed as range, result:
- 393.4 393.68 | 6.73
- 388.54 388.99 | 16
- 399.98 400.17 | 34.5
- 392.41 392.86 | 17.4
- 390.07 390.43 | 22.4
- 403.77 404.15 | 36.7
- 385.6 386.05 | 15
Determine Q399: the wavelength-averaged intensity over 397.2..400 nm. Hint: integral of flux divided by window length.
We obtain 29.3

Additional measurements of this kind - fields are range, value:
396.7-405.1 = 30.8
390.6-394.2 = 17.7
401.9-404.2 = 34.6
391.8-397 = 16.4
